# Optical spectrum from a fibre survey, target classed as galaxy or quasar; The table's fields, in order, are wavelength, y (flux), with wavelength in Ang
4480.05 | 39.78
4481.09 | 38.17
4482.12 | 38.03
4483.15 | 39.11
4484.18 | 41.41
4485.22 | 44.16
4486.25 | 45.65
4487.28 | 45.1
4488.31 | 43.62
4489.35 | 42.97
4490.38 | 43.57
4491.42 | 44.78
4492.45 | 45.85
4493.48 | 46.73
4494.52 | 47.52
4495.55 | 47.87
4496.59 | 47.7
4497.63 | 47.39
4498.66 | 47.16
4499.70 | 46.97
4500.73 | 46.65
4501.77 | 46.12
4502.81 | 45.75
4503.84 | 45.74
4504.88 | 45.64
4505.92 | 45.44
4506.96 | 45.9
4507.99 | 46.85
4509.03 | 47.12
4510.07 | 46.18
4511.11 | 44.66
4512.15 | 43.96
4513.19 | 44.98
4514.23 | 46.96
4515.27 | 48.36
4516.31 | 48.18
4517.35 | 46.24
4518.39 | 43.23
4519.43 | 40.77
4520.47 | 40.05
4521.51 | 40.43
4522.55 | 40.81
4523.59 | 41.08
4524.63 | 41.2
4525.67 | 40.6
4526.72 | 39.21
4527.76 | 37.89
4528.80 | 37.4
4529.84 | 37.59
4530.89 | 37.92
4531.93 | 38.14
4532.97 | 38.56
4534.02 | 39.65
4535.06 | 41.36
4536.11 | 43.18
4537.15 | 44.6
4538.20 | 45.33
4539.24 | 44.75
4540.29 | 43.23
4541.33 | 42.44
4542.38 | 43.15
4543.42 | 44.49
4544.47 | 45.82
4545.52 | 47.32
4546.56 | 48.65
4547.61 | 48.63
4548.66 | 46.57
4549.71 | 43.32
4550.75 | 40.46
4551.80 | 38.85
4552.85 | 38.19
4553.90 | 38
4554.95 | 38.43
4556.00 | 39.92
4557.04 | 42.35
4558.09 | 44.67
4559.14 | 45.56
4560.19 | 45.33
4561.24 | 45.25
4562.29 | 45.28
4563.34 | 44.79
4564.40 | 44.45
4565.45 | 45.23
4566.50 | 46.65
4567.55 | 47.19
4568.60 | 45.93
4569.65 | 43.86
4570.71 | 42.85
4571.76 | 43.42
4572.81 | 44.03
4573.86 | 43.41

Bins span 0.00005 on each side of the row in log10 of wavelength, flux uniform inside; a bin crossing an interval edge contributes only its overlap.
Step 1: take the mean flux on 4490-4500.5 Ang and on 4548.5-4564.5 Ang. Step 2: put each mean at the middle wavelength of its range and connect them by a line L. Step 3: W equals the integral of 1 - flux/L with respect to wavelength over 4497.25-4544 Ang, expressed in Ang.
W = 1.6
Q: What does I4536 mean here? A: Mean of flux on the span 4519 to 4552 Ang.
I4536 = 42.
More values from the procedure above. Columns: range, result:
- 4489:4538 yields 43.8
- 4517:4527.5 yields 41.2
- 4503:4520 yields 45.6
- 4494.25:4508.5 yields 46.6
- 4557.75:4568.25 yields 45.5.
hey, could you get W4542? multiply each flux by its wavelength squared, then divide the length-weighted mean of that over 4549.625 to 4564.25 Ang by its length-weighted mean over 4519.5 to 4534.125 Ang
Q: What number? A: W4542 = 1.1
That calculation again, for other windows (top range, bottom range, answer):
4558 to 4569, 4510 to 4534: 1.11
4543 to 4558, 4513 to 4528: 1.02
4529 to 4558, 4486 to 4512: 0.94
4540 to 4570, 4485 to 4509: 0.98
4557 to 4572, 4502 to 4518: 1.00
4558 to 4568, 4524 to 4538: 1.15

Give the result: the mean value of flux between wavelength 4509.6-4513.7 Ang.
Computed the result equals 44.9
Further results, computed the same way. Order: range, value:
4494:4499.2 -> 47.5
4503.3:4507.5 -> 45.8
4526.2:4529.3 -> 38.2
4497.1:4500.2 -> 47.1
